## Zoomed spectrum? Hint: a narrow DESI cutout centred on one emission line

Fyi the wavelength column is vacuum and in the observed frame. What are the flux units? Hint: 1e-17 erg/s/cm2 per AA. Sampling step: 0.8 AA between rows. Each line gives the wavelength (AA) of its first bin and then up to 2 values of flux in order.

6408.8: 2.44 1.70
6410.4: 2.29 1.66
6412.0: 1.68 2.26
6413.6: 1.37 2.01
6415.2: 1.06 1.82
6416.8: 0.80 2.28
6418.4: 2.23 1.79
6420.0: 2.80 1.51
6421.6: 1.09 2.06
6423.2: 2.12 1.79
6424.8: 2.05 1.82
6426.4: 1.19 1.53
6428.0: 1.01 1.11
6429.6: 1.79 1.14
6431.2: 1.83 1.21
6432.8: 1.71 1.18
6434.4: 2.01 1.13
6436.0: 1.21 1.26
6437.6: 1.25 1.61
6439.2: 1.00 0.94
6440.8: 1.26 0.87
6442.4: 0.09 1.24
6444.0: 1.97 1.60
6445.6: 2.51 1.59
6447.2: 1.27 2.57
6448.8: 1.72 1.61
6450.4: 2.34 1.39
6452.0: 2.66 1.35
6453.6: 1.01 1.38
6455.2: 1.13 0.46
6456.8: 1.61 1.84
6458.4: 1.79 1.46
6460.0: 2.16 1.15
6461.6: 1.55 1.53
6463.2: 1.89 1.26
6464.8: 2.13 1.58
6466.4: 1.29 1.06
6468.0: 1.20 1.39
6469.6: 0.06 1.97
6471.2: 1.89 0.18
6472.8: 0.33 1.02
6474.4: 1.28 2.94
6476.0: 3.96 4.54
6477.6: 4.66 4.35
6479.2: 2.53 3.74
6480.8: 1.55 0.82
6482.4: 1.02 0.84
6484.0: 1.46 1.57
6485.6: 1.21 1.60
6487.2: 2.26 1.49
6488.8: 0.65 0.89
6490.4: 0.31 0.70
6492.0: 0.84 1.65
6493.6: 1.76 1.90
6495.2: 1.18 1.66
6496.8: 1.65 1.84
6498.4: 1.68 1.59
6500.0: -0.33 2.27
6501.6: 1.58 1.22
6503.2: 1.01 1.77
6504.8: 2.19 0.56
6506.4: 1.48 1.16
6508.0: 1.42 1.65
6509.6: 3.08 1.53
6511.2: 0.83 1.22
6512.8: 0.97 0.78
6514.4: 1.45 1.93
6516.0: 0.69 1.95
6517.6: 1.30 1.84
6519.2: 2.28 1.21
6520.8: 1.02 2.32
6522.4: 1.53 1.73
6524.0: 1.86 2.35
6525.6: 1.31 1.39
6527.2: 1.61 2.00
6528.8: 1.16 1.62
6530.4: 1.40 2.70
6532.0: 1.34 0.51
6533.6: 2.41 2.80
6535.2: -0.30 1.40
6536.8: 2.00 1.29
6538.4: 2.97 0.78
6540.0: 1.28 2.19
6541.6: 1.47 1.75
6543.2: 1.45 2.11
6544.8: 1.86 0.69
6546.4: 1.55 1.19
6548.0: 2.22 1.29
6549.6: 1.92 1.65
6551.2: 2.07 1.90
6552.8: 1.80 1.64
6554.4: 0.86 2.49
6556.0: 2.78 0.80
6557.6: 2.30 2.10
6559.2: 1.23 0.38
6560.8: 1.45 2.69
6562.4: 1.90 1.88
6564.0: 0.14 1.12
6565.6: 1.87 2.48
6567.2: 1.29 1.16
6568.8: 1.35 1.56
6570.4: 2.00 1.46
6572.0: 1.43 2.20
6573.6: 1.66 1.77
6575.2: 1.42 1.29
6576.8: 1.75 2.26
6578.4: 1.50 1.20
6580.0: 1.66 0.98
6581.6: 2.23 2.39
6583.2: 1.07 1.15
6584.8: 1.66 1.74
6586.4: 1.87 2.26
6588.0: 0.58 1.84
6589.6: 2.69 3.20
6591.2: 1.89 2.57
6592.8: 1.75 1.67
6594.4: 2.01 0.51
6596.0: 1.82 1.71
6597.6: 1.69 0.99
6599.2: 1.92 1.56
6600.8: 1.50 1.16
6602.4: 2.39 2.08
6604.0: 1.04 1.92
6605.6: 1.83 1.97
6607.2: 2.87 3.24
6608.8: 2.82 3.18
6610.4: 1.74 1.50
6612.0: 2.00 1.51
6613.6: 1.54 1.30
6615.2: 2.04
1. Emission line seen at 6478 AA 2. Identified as H-beta 4861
